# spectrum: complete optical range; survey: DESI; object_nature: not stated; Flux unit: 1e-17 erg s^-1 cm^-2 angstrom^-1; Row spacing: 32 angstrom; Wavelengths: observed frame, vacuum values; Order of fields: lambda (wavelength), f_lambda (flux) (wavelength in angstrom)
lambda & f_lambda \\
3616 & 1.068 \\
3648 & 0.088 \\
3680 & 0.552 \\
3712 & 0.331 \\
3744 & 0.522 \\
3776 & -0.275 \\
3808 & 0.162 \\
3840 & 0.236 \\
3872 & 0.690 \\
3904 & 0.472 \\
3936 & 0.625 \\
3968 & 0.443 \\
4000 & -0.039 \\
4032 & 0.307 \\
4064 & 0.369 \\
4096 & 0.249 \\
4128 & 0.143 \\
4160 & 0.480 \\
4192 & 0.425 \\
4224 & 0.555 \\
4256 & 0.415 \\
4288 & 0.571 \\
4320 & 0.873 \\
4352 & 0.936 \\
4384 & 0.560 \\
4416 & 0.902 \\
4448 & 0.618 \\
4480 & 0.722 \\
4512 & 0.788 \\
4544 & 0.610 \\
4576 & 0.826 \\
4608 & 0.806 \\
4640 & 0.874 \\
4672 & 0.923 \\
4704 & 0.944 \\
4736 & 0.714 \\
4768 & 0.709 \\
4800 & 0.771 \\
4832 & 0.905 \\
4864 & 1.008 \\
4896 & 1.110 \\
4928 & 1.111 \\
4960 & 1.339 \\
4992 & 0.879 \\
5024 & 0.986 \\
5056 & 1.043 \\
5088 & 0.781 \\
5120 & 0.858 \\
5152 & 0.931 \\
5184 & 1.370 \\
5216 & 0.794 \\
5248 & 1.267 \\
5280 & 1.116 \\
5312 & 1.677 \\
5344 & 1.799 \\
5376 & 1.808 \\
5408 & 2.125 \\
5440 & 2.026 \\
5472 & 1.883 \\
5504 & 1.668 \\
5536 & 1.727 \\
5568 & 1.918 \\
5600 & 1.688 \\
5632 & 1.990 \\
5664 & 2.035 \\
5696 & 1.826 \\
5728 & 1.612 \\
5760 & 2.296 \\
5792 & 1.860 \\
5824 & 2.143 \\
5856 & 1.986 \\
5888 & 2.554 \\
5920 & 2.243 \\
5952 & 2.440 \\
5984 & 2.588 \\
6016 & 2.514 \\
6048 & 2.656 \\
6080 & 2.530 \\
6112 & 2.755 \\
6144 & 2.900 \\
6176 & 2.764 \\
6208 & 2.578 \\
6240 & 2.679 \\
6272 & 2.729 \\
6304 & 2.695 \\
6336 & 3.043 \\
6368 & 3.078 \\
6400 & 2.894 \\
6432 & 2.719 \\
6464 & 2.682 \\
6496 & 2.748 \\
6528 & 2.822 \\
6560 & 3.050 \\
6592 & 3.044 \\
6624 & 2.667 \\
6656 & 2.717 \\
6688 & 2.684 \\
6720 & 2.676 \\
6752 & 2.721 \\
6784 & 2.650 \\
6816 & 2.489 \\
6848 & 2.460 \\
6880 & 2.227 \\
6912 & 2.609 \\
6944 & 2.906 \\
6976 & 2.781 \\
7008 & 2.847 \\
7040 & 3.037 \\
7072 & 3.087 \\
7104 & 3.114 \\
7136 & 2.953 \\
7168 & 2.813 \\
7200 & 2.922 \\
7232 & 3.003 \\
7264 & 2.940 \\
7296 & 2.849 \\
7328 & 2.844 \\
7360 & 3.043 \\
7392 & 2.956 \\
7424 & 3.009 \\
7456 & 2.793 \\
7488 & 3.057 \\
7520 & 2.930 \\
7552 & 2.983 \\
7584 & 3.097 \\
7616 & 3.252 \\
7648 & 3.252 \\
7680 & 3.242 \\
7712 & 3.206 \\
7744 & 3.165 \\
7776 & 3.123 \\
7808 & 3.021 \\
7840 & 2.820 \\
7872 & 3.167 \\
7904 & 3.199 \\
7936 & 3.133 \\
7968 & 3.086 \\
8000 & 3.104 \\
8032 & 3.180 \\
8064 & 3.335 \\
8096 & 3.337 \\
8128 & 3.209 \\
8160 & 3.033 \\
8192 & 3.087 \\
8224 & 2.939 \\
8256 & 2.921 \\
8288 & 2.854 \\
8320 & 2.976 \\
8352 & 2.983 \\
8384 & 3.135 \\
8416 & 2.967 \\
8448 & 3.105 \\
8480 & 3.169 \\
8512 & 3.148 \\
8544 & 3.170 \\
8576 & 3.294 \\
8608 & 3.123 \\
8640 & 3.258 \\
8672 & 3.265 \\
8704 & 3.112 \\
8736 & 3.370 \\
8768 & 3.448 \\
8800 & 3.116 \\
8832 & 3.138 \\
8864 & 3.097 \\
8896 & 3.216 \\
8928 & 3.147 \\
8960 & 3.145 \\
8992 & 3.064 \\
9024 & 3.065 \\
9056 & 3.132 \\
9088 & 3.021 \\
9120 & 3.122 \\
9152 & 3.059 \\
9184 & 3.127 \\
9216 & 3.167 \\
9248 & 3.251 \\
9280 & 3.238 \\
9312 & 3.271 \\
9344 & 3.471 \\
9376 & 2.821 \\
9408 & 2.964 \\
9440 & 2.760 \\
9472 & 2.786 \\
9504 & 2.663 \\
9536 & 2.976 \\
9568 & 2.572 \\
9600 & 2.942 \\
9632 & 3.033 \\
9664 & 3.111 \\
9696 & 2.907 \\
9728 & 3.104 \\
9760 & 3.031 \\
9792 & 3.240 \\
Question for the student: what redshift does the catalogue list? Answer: 0.328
